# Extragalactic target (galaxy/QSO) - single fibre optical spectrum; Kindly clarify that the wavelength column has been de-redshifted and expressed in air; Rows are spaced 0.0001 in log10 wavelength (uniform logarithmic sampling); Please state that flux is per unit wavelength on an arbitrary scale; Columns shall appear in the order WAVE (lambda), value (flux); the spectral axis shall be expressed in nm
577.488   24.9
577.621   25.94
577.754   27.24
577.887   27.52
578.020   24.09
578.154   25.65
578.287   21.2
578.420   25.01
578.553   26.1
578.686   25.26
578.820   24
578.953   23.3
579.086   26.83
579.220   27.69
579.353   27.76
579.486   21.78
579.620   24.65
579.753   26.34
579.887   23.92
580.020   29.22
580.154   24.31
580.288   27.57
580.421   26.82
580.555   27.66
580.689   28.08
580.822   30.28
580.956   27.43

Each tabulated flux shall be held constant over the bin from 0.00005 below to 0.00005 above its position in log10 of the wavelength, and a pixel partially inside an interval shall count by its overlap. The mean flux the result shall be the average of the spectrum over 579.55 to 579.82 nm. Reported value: 25.4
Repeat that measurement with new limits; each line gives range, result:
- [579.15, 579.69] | 25.5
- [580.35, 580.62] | 27.3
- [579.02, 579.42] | 27.4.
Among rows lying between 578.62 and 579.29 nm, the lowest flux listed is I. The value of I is 23.3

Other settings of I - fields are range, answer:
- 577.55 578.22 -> 24.09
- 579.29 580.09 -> 21.78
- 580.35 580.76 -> 26.82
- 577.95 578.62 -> 21.2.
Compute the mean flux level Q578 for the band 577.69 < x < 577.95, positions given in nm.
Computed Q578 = 27.4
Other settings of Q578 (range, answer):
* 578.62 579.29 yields 25.4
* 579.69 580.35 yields 26.2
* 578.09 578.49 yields 24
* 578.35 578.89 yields 25.1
